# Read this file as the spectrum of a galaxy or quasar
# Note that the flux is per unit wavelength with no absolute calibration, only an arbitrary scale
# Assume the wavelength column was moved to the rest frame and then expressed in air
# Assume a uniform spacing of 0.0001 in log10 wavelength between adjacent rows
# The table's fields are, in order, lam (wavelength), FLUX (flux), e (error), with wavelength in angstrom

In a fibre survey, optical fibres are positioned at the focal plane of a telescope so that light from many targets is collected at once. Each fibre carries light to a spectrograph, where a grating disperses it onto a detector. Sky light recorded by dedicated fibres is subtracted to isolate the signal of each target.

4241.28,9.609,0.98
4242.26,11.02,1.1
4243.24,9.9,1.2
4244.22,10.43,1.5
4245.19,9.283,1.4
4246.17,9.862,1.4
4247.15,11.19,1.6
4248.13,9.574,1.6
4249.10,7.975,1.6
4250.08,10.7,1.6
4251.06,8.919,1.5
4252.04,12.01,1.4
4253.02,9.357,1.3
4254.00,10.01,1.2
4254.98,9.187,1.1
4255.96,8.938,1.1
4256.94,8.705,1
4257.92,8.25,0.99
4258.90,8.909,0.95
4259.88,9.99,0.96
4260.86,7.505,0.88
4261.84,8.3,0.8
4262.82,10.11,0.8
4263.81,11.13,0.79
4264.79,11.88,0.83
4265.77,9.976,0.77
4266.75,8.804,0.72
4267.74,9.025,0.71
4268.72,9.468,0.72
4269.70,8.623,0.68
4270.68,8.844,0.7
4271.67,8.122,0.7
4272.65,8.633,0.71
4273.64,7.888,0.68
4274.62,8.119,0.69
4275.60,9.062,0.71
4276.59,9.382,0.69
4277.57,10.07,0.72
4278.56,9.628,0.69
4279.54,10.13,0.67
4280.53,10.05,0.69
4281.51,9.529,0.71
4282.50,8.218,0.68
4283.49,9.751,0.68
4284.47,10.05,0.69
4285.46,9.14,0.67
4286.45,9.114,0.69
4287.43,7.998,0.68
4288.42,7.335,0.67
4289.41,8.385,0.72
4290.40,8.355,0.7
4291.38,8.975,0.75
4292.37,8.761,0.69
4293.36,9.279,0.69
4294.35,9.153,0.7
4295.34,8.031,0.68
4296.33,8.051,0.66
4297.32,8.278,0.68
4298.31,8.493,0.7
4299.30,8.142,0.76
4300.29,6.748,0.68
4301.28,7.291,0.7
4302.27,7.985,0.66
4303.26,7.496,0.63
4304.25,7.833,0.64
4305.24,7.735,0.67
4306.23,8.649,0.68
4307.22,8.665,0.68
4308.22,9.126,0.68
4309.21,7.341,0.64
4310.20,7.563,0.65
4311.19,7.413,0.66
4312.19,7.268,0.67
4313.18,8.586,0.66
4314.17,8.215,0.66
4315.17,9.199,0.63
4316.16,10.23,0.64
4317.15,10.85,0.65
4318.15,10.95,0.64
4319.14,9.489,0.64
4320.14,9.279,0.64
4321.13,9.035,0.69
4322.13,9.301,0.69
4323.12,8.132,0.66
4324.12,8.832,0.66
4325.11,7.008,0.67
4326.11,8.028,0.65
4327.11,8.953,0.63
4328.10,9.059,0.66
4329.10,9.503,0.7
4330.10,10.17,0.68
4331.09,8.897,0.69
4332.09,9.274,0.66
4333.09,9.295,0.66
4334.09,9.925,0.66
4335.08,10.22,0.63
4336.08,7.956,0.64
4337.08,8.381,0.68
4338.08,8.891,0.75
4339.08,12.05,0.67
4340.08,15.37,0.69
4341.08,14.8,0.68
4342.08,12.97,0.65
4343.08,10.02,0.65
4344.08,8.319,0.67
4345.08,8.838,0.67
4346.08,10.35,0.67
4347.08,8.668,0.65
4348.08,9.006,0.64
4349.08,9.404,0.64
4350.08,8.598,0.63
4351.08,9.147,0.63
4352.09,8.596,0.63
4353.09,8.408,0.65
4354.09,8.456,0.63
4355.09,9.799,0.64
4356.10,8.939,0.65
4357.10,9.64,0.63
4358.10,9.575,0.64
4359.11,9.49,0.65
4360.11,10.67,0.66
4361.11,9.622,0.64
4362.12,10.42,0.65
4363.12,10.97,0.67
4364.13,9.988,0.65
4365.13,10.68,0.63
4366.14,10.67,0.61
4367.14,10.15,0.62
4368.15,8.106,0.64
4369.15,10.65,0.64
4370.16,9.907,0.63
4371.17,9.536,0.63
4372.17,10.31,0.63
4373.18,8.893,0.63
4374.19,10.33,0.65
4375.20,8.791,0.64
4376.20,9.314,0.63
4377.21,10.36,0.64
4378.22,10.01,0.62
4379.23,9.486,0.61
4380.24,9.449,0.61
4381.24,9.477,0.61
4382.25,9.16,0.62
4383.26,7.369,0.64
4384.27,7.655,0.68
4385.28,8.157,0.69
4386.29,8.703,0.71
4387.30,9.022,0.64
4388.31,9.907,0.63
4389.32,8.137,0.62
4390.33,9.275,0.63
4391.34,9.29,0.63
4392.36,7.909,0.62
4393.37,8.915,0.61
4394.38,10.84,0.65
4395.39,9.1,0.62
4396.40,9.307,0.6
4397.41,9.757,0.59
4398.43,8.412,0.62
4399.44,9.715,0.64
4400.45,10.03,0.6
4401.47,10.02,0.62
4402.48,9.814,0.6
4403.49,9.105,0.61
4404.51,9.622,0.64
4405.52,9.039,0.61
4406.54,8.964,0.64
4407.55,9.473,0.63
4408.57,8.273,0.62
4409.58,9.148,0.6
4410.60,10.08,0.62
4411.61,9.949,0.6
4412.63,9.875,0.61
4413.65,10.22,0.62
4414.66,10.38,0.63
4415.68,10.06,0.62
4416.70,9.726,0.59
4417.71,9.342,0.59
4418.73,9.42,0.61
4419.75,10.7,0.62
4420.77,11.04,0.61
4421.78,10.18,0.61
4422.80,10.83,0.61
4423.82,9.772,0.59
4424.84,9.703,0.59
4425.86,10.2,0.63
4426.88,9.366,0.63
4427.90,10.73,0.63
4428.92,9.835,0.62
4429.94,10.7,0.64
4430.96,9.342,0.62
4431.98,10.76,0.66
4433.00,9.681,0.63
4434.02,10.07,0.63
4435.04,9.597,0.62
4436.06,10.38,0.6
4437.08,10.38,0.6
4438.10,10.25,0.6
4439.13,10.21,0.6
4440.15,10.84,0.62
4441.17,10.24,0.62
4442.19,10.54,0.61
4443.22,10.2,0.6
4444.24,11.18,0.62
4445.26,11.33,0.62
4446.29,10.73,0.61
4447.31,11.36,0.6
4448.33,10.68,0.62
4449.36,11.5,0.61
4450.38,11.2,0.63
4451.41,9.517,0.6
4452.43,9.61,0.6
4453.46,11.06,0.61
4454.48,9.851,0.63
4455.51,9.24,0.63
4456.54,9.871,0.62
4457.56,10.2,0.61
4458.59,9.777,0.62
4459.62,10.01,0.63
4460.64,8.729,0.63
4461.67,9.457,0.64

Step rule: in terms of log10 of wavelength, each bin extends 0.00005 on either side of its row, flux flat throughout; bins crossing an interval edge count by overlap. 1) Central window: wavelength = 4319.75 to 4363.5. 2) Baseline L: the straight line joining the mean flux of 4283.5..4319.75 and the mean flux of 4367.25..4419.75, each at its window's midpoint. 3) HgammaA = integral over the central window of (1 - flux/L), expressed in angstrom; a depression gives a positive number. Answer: -3.4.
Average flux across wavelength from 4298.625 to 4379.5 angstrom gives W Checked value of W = 9.34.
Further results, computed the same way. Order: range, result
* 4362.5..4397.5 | 9.42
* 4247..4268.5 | 9.54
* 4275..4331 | 8.74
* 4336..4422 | 9.64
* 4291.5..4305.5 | 8.12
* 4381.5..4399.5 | 8.91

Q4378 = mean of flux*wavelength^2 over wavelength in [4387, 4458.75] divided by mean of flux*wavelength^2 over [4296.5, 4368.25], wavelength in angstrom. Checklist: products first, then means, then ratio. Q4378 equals 1.12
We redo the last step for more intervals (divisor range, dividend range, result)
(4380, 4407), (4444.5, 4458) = 1.18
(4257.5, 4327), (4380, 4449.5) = 1.18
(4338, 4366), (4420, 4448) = 1.07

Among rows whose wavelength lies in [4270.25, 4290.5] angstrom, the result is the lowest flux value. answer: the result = 7.335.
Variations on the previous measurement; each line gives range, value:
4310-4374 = 7.008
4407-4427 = 8.273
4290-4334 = 6.748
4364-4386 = 7.369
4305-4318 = 7.268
